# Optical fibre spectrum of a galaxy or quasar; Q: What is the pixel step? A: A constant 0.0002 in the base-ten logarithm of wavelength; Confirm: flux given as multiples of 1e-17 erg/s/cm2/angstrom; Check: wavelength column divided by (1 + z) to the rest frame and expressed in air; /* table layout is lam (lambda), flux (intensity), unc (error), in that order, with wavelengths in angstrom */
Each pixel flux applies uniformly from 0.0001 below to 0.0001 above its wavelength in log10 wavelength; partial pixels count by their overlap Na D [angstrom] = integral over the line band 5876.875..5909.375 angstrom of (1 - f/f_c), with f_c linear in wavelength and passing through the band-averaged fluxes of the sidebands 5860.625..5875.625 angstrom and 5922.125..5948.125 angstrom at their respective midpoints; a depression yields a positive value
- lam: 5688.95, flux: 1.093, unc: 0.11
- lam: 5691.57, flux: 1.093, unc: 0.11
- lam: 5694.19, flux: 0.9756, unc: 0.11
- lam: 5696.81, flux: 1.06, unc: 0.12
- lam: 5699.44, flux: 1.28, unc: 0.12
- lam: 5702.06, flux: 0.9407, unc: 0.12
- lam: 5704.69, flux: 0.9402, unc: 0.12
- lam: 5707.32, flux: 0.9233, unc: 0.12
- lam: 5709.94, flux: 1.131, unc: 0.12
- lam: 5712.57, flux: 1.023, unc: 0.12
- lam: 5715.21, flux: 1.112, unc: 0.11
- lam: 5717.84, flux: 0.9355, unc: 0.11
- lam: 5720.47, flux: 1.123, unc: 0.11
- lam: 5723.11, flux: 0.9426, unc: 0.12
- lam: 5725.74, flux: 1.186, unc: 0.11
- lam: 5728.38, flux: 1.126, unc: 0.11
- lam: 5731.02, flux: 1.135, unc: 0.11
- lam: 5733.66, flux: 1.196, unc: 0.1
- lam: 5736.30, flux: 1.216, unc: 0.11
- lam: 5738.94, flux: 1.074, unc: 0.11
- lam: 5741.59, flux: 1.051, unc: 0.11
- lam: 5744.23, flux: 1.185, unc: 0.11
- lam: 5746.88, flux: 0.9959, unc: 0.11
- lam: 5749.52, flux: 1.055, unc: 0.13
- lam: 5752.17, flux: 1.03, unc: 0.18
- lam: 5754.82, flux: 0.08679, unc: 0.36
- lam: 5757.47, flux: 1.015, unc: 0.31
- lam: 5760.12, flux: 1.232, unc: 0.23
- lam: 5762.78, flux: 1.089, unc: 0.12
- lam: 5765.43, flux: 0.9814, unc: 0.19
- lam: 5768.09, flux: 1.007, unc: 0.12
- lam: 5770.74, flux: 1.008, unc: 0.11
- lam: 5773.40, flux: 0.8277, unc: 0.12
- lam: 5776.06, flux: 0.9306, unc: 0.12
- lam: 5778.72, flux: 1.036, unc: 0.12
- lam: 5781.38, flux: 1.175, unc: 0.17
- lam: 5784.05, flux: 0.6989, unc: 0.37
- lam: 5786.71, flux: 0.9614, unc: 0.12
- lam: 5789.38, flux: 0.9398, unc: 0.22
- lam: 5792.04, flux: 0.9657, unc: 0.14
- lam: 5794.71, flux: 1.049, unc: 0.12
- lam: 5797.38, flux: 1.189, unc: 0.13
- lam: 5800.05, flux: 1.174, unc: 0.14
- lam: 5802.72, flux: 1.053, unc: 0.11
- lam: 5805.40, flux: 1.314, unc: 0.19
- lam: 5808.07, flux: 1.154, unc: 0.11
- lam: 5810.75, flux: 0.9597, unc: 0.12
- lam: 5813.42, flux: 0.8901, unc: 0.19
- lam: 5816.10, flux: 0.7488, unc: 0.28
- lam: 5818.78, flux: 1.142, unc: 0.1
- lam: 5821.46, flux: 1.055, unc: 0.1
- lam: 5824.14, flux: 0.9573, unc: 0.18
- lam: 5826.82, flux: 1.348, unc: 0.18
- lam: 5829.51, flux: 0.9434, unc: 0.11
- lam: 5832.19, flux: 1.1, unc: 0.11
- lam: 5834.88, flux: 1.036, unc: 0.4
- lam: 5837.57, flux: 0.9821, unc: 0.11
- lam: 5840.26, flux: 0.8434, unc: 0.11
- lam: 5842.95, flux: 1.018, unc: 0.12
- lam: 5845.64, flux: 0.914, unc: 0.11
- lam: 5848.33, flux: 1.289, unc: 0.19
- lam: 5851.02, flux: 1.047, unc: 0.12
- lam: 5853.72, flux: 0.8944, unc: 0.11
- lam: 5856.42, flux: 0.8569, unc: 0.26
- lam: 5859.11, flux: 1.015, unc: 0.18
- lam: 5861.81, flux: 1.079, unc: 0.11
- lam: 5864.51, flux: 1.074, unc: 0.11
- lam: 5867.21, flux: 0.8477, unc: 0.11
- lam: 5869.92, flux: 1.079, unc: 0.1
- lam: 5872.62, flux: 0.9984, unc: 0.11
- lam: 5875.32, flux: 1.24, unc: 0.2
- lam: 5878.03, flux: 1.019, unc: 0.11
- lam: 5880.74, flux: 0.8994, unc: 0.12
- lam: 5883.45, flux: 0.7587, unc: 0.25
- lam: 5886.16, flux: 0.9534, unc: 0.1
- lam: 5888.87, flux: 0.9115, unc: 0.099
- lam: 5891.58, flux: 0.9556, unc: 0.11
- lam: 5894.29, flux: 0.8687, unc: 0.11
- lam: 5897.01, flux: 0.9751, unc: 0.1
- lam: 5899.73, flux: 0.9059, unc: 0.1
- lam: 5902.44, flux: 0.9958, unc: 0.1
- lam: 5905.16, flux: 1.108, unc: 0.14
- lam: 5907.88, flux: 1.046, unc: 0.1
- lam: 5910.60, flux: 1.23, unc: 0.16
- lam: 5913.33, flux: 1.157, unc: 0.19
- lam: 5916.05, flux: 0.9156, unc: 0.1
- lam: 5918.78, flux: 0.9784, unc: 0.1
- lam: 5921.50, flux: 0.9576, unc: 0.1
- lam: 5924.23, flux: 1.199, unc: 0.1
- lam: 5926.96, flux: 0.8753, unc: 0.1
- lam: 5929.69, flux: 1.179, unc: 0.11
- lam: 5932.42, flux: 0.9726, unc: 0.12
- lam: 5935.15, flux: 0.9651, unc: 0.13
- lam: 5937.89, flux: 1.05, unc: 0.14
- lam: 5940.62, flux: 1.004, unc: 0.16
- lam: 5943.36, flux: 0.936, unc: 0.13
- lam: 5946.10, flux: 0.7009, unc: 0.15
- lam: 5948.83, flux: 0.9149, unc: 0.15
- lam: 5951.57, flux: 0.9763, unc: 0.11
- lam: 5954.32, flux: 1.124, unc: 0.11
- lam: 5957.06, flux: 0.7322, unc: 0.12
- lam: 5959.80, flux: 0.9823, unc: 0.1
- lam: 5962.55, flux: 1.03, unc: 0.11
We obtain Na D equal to 2.2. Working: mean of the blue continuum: 1.04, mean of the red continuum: 0.984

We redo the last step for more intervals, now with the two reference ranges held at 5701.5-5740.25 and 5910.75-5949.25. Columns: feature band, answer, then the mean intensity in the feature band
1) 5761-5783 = 0.9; 1.01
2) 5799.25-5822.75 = -0.3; 1.05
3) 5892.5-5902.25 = 0.8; 0.928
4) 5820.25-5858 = 0.3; 1.02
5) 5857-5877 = -0.4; 1.04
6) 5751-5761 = 2.2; 0.821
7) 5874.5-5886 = 0.6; 0.964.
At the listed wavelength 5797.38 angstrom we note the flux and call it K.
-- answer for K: 1.189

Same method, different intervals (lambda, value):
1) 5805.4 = 1.314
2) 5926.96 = 0.8753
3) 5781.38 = 1.175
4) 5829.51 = 0.9434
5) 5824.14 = 0.9573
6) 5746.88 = 0.9959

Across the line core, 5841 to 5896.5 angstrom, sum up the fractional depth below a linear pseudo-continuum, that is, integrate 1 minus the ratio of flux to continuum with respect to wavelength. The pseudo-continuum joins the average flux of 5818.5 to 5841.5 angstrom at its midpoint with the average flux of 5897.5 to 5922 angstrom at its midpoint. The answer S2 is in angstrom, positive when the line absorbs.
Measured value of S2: 2.86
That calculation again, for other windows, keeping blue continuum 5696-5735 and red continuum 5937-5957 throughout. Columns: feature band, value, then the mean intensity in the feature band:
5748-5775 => 2.9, 0.934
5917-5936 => -1.3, 1.02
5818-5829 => -1.1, 1.11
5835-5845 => 0.4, 0.956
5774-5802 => 0.6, 1.01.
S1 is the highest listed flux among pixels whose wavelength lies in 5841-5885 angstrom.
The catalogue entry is 1.289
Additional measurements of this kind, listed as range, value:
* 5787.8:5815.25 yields 1.314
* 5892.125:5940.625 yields 1.23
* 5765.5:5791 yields 1.175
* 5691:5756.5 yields 1.28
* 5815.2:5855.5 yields 1.348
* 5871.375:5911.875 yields 1.24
